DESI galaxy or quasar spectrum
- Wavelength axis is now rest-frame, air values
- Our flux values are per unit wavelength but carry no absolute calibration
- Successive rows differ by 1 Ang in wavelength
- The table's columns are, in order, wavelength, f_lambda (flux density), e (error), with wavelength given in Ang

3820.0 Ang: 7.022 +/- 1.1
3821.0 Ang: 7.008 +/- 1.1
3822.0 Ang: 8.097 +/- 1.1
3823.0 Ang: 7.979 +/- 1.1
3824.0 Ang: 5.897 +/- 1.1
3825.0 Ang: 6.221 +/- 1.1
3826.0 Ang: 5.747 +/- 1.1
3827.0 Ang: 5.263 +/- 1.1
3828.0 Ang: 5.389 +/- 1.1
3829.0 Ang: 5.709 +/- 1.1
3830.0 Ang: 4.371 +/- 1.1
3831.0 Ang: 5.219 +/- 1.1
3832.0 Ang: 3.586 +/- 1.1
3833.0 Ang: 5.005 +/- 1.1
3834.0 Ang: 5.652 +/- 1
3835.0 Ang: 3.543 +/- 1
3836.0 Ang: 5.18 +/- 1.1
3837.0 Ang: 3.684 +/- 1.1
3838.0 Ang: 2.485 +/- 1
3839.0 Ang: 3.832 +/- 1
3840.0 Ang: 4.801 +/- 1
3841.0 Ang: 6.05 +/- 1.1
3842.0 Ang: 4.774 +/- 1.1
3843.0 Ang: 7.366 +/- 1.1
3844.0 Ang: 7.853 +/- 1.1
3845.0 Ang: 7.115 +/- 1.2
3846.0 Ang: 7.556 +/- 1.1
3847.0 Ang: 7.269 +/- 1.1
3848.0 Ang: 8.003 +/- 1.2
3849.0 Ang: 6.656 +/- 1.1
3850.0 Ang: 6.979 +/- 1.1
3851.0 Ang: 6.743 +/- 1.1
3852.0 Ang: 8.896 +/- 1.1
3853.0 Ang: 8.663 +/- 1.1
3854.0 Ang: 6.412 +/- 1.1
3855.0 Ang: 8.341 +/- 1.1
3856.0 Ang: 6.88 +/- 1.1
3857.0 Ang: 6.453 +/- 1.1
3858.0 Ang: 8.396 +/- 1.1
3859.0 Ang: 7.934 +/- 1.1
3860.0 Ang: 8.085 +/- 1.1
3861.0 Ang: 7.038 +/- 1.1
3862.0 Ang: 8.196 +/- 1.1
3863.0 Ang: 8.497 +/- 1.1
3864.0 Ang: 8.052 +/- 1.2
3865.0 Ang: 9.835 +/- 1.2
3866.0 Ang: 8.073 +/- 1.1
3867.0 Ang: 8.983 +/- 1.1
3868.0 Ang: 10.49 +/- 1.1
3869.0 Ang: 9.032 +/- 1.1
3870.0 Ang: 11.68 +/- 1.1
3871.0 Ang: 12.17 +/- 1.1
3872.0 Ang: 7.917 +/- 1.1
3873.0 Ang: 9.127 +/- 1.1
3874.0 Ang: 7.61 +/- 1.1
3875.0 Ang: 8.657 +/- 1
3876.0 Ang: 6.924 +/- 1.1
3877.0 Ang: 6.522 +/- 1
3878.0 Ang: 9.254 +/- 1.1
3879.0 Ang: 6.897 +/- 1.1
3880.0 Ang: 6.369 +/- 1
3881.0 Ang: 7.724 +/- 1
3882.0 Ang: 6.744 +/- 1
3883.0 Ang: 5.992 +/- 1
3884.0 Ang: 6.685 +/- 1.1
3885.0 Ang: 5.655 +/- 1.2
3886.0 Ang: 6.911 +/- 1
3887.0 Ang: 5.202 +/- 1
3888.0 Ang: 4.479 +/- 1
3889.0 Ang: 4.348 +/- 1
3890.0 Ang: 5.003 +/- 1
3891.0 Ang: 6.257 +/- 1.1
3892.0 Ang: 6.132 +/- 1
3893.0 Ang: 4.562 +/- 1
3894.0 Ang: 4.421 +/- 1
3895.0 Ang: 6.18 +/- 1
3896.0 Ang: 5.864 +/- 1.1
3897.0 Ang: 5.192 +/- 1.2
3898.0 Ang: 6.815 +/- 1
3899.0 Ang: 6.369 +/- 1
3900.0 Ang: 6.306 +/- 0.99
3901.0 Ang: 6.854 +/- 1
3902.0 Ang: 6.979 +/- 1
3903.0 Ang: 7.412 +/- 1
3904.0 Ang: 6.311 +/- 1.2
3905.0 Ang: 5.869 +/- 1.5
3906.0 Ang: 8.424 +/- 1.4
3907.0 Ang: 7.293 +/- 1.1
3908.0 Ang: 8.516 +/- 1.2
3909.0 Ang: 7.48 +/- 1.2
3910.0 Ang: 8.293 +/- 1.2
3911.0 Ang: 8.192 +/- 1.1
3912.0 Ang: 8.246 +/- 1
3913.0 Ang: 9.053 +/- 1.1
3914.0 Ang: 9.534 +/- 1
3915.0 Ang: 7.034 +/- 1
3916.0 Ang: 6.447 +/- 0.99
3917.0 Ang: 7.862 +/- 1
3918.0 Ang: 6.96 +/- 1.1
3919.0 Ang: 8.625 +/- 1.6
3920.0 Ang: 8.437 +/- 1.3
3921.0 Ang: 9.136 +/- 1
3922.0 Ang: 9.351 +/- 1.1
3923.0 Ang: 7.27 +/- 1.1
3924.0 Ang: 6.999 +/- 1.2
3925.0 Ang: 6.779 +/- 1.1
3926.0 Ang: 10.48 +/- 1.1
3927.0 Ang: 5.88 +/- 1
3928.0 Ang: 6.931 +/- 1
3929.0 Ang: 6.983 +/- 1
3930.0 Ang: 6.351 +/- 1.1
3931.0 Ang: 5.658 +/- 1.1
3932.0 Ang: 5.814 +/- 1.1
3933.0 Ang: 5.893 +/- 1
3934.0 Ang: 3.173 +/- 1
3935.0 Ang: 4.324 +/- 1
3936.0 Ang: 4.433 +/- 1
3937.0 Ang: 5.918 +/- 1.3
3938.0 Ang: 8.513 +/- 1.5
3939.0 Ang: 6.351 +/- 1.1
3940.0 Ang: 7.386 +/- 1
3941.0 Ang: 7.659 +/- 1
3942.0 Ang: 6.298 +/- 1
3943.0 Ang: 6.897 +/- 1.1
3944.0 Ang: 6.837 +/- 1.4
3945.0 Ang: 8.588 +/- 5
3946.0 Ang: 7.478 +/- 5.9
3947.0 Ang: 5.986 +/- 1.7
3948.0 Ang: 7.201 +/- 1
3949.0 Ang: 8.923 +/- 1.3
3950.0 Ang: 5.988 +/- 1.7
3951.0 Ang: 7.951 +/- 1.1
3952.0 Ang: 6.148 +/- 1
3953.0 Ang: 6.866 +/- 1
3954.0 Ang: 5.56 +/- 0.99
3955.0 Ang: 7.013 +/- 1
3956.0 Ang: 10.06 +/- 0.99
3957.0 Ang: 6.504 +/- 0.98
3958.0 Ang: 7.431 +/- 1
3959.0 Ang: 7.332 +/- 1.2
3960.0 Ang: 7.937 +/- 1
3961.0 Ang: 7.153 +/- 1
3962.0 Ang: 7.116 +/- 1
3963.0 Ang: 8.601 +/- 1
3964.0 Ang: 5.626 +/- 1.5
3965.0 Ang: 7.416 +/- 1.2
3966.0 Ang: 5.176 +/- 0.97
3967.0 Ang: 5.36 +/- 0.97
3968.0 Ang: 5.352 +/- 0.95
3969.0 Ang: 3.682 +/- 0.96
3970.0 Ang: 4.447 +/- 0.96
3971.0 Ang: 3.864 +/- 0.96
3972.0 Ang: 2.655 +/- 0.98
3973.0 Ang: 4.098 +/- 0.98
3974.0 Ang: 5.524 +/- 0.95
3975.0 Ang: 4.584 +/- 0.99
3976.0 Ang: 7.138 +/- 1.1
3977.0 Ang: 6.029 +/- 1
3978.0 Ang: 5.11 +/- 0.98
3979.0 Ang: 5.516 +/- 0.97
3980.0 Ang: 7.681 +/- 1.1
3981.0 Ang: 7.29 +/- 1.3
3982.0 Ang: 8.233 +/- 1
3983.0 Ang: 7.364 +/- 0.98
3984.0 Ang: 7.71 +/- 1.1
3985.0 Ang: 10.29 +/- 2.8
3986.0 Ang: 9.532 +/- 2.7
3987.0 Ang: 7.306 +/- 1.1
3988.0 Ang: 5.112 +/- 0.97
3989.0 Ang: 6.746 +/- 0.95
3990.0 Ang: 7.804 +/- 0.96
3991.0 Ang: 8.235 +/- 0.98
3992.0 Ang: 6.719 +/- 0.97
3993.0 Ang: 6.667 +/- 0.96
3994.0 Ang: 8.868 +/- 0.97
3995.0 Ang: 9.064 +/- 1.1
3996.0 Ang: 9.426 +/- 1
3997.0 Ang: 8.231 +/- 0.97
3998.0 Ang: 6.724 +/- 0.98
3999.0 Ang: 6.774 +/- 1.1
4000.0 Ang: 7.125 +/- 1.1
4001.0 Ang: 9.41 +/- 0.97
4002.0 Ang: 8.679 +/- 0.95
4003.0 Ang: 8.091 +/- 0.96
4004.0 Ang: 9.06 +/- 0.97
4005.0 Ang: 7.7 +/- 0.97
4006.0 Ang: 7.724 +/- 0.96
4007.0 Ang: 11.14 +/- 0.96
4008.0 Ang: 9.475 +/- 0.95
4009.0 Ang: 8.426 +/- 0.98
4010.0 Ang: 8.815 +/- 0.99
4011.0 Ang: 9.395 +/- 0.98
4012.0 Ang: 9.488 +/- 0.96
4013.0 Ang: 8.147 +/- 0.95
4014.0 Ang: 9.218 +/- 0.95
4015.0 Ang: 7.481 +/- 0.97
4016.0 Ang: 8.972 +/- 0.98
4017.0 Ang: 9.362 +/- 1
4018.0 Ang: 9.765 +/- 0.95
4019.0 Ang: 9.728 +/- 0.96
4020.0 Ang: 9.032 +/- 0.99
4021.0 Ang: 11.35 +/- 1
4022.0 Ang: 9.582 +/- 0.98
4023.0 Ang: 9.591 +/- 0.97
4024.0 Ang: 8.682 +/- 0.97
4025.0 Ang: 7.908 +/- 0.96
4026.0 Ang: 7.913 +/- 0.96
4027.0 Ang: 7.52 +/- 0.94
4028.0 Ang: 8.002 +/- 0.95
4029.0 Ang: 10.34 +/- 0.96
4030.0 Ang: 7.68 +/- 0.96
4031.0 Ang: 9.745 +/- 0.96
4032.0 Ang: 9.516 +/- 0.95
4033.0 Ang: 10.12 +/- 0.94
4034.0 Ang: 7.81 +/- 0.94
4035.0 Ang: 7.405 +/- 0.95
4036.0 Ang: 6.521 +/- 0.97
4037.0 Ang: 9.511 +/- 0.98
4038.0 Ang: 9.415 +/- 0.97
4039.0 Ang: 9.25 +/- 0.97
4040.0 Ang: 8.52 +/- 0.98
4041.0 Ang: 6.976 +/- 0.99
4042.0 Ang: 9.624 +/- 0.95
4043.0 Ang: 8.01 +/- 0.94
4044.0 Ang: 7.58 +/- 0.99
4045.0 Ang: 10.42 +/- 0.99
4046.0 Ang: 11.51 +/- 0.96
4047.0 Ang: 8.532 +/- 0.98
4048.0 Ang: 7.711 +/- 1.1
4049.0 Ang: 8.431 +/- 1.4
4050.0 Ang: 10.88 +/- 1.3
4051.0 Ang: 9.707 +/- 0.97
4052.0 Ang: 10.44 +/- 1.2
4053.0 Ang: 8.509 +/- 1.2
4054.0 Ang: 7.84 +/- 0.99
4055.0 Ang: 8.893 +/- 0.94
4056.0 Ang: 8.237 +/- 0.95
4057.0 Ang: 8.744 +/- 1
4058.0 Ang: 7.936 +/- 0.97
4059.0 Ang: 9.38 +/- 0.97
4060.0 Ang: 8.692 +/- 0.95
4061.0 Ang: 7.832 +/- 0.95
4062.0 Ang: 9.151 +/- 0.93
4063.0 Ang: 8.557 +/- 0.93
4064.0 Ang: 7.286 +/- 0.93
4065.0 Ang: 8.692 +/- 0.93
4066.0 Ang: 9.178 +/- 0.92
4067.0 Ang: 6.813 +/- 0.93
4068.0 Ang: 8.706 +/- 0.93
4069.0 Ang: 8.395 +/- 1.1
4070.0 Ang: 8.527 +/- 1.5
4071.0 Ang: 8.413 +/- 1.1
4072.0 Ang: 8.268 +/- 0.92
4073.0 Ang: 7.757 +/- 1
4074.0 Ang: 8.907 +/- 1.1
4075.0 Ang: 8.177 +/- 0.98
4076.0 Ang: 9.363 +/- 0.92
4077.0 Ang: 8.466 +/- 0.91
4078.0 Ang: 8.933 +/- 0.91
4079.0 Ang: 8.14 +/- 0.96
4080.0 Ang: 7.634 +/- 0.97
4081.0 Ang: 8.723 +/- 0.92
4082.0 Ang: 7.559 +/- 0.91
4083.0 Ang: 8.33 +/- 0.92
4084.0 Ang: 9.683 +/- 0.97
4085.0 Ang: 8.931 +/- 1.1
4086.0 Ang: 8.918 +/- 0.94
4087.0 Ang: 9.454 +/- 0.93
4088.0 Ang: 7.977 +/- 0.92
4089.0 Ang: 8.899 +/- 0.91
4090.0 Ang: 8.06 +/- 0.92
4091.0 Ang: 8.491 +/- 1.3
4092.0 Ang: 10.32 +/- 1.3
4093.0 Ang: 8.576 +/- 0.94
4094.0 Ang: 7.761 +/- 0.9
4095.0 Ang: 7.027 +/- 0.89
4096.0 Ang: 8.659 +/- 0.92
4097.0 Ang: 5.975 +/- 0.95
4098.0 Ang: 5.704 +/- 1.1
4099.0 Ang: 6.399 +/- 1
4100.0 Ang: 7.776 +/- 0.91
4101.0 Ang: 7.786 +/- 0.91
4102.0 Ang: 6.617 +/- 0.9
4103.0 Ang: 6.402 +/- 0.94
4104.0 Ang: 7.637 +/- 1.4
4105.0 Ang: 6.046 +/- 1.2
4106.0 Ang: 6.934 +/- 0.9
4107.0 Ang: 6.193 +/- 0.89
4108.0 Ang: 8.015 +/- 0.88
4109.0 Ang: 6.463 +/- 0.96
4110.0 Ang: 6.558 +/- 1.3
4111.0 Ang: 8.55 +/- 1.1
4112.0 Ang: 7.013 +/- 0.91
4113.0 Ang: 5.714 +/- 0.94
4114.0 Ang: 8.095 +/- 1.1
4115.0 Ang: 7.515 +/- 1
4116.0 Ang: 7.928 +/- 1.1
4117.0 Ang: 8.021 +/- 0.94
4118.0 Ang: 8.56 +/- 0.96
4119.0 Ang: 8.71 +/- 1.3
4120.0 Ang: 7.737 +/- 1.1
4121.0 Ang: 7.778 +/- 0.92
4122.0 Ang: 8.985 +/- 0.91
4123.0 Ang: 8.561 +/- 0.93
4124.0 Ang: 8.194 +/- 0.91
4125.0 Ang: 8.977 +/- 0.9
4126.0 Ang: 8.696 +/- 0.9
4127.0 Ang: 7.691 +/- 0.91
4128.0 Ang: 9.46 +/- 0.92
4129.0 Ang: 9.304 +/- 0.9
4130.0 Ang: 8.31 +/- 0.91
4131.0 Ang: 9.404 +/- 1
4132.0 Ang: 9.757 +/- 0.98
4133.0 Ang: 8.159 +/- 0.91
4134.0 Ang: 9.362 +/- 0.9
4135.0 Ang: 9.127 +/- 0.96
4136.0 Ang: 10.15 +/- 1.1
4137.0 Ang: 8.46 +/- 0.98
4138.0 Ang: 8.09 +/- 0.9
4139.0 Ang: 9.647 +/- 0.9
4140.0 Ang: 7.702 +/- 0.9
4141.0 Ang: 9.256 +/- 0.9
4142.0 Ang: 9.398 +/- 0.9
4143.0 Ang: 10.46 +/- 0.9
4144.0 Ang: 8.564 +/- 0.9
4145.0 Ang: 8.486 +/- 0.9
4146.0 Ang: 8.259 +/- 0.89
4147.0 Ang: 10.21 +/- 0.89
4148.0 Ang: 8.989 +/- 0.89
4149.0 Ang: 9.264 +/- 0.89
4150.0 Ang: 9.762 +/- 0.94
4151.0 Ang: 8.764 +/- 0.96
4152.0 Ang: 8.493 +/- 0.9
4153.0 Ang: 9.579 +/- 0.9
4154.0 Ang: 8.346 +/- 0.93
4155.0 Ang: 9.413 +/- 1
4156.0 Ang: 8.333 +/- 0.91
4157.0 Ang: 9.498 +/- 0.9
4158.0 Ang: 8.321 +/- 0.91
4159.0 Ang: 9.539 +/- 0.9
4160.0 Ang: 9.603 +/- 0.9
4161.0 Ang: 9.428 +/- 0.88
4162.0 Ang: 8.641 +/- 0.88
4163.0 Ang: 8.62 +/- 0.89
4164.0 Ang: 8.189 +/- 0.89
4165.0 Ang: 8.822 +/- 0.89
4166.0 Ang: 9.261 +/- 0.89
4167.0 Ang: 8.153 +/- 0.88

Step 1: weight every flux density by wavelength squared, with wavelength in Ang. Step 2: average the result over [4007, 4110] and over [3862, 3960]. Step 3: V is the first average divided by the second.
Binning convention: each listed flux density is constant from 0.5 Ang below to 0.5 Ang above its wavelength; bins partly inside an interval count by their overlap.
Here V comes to 1.3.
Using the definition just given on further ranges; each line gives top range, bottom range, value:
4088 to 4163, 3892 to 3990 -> 1.34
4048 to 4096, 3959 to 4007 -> 1.28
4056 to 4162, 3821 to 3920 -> 1.36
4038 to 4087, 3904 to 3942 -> 1.29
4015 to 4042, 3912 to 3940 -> 1.32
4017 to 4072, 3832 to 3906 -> 1.40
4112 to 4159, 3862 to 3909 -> 1.37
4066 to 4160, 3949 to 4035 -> 1.15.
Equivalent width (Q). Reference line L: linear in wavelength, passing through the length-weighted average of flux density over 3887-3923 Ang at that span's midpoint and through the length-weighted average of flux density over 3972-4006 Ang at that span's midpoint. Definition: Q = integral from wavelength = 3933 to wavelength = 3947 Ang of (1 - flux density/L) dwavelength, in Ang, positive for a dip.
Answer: 1.4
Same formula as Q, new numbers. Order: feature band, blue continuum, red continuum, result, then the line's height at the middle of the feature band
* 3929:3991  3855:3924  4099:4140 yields 8.78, 7.62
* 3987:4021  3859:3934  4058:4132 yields -2.92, 7.74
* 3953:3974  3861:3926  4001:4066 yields 5.18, 8.14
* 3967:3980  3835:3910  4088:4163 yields 4.44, 7.54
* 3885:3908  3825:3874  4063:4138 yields 3.51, 7.19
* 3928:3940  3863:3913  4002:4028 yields 3.02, 7.86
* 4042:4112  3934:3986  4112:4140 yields -3.13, 7.92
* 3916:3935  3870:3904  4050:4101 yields 0.01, 7.06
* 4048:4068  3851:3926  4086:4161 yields -1.43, 8.09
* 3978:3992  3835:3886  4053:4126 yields 0.47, 7.74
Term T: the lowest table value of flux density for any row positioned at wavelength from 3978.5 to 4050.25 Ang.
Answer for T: 5.112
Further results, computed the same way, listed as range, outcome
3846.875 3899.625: 4.348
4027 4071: 6.521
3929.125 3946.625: 3.173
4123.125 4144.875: 7.691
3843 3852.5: 6.656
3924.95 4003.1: 2.655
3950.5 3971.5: 3.682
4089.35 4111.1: 5.704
